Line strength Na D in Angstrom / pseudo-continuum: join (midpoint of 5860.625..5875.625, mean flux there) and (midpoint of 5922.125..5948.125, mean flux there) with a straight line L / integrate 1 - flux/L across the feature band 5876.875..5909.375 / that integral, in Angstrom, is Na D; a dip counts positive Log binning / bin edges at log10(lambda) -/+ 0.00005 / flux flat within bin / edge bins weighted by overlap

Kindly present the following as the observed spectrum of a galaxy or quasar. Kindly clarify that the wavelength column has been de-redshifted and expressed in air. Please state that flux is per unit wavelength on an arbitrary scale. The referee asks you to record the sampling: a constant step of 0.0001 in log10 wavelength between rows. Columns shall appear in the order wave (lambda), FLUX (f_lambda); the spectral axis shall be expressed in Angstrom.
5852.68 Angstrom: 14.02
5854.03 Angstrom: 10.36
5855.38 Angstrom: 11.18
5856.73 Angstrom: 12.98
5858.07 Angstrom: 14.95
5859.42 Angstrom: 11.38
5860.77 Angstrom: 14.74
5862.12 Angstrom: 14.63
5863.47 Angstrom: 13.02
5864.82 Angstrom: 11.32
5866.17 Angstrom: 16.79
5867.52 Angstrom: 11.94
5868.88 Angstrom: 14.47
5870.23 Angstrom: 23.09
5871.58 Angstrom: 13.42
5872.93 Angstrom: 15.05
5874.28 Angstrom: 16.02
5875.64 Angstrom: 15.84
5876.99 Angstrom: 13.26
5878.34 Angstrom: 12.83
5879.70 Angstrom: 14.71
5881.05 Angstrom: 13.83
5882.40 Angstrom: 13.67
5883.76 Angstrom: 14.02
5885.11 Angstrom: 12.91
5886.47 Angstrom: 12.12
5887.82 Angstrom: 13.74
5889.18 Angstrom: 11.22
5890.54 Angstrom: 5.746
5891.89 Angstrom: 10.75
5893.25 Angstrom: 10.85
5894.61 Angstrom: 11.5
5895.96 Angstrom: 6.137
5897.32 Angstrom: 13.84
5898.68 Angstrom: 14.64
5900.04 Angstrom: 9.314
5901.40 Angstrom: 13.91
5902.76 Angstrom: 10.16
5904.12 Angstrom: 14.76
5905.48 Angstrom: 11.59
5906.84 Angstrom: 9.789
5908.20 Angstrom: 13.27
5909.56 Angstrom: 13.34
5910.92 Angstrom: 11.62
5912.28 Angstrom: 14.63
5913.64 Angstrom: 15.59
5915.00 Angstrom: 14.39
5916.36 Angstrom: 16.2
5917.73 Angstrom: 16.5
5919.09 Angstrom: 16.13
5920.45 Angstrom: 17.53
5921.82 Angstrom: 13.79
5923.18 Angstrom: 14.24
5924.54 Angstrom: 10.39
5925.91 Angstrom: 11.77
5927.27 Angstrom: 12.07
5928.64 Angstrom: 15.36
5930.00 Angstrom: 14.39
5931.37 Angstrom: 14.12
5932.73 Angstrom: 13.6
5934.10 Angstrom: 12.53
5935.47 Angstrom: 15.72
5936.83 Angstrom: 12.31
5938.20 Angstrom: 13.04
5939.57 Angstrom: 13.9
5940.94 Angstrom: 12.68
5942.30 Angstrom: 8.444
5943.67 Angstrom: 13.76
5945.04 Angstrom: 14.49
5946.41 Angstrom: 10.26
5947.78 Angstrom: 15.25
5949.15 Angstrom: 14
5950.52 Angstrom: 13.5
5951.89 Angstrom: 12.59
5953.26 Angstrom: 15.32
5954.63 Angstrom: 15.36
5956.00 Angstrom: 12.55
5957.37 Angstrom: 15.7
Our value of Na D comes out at 5.1 Angstrom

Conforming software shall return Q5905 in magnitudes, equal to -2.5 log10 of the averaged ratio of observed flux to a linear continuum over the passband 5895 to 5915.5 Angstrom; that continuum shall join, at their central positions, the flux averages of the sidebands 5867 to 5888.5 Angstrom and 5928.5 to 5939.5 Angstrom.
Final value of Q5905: 0.139 mag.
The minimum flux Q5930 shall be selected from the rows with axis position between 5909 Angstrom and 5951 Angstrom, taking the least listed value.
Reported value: 8.444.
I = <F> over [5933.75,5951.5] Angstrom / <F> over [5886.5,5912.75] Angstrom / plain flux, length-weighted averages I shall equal 1.1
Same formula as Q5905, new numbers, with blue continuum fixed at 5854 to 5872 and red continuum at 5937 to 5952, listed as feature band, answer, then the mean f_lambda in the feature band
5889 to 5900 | 0.280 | 10.5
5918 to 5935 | -0.062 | 13.9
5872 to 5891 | 0.037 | 13.3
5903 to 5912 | 0.085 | 12.4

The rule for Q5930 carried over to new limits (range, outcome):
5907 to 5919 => 11.62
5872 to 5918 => 5.746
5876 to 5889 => 12.12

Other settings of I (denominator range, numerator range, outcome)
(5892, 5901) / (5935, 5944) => 1.15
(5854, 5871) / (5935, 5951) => 0.93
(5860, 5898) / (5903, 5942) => 1.03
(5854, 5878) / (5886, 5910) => 0.81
